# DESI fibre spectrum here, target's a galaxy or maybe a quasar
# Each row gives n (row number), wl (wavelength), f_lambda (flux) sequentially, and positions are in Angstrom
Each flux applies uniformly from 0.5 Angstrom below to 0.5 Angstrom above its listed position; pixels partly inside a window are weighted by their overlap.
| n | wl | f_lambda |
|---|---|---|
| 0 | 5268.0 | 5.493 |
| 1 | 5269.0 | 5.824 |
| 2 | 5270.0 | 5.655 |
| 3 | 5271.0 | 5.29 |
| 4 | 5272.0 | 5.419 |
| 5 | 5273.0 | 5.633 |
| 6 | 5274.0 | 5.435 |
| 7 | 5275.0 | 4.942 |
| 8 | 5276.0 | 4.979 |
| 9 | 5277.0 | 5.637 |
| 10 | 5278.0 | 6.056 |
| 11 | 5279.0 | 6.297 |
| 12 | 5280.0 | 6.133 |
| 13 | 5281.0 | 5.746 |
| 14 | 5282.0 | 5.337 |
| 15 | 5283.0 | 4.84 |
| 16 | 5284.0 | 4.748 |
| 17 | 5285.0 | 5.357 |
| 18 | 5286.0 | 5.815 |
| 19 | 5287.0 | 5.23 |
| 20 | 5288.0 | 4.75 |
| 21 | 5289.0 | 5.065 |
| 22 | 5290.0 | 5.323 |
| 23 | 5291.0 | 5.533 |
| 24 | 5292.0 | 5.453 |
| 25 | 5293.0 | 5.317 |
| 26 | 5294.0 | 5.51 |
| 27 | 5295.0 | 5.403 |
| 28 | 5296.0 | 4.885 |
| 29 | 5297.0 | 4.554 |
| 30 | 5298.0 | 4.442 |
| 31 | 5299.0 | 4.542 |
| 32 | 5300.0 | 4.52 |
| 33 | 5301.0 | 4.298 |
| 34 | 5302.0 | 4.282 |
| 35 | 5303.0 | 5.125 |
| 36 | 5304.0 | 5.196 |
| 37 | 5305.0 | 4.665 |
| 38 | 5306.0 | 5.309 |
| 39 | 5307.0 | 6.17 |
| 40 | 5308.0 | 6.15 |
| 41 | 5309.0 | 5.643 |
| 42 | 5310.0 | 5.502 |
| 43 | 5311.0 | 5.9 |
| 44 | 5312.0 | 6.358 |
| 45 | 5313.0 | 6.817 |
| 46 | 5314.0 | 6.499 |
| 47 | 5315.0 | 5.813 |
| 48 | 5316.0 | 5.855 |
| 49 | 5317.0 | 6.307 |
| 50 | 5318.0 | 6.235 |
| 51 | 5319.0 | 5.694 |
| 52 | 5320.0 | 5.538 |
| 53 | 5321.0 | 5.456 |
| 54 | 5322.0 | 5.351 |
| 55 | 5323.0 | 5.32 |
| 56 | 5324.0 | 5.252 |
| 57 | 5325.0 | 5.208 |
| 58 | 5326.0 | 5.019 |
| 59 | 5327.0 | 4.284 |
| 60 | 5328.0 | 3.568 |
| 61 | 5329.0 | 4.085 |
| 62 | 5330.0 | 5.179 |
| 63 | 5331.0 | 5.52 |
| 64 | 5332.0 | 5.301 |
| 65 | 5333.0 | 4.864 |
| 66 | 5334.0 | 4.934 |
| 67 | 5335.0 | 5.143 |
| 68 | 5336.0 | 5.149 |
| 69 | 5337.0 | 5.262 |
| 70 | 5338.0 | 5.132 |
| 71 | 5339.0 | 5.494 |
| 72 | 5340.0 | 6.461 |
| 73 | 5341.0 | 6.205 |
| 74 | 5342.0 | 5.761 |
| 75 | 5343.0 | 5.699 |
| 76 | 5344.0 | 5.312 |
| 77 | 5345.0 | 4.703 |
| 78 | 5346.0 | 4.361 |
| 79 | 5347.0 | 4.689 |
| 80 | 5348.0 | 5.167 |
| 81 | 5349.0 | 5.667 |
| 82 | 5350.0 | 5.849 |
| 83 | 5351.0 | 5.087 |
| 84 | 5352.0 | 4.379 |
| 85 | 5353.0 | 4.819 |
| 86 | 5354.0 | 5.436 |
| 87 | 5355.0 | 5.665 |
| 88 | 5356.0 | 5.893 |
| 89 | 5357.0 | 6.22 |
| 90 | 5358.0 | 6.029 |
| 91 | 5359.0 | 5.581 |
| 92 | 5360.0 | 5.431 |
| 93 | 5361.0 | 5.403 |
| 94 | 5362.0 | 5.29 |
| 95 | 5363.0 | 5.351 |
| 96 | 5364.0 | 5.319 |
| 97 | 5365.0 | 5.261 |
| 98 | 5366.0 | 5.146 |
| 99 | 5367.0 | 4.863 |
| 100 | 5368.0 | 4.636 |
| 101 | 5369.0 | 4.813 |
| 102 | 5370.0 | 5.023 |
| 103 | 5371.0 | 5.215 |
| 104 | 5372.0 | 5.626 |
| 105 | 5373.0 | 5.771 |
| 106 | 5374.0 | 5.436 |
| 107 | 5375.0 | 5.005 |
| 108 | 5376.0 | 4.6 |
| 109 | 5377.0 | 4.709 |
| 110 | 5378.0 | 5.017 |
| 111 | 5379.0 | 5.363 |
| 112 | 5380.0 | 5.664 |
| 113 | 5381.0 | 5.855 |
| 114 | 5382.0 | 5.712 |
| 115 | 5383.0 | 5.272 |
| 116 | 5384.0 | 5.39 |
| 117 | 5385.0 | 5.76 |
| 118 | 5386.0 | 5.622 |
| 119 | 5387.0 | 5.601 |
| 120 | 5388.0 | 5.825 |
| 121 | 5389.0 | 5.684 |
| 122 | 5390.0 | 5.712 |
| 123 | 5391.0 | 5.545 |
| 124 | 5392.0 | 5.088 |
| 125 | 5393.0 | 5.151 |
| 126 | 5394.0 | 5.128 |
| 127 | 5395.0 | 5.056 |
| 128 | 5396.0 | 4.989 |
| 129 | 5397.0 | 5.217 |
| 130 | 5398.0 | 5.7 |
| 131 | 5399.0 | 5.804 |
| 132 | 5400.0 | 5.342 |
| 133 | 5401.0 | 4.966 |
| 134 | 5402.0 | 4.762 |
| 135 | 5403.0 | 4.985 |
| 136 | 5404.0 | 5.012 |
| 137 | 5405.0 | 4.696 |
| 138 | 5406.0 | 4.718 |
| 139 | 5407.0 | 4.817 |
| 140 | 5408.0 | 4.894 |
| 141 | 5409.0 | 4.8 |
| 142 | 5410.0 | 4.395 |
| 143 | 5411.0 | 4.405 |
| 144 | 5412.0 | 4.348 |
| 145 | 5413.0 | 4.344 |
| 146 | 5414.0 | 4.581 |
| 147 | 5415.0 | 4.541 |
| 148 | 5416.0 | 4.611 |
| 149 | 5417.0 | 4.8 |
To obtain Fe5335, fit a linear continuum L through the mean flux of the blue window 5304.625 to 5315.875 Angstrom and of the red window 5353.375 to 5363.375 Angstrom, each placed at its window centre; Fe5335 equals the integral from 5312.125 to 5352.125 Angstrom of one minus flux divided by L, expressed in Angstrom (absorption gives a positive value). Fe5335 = 2.91 Angstrom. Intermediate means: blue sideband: 5.91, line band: 5.36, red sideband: 5.62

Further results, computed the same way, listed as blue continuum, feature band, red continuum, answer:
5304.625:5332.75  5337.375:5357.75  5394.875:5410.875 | -0.3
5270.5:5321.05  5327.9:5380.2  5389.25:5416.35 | -0.8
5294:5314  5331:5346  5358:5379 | -0.3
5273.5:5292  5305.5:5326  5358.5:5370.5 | -1.9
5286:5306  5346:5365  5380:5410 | -0.8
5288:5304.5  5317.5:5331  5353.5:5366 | 0.3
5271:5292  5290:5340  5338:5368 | 0.9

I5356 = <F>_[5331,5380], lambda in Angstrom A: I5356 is 5.29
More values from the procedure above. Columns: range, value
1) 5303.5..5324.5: 5.76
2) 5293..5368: 5.32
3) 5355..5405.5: 5.33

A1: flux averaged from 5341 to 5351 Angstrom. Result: 5.29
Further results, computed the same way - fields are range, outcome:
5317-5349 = 5.23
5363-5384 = 5.22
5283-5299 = 5.13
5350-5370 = 5.3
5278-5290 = 5.42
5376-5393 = 5.45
